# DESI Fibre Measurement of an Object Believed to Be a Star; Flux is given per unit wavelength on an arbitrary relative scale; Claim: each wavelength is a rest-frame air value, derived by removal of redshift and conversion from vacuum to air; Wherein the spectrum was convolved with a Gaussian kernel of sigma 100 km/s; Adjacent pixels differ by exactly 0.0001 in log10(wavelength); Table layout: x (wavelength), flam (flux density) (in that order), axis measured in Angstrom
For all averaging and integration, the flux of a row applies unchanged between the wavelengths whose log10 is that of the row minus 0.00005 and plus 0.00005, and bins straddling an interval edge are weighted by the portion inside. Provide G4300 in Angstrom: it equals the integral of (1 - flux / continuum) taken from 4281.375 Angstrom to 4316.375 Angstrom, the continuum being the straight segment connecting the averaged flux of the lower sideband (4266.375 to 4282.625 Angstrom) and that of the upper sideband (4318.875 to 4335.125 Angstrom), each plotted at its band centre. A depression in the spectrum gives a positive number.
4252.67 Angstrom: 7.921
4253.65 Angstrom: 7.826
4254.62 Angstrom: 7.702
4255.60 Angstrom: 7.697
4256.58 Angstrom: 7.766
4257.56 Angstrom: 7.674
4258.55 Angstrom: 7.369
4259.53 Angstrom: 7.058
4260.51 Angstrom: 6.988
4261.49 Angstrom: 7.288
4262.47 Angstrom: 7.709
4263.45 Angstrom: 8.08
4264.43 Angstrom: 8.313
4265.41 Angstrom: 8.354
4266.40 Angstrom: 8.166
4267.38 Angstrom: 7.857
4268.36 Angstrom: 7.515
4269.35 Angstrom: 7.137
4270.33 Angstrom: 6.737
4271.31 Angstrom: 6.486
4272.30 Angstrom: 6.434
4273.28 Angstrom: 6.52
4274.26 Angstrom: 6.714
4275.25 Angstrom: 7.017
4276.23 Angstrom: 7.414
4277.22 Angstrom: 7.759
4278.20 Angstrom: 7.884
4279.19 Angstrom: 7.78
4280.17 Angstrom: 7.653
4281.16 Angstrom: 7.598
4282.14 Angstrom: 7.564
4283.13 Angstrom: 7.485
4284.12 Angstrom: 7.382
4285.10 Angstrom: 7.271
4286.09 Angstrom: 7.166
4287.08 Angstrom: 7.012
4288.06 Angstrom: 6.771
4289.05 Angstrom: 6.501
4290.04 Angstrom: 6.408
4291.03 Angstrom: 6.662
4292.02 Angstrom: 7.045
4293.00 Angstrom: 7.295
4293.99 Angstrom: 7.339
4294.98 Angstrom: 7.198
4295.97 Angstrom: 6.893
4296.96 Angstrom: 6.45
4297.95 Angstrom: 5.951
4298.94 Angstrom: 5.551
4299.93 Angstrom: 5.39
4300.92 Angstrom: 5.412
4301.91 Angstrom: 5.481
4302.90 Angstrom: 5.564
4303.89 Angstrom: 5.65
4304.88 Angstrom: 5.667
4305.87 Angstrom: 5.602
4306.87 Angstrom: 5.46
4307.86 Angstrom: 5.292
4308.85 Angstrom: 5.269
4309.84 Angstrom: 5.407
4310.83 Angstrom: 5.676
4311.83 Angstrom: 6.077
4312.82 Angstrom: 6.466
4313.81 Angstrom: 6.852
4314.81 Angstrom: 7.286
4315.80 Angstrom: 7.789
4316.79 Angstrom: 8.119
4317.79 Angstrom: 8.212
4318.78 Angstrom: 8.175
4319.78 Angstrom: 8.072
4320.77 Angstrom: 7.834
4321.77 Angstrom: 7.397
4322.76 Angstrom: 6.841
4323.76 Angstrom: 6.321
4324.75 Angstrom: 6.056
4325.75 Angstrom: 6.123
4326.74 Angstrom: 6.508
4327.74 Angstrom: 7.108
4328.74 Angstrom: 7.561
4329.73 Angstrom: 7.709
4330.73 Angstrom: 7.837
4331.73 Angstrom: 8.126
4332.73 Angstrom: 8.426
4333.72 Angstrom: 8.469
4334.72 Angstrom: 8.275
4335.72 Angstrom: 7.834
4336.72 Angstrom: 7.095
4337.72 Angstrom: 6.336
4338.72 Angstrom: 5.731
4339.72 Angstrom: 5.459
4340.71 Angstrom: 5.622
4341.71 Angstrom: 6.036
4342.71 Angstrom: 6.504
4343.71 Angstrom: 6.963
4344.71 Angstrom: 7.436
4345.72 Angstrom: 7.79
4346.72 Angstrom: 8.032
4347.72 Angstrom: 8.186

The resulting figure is 4.4 Angstrom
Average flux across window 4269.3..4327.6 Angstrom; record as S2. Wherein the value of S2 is 6.73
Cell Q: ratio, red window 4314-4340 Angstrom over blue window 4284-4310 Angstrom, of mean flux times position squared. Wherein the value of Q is 1.19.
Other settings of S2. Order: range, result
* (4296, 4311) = 5.63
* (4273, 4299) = 7.08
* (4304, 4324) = 6.68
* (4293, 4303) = 6.2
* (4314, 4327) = 7.29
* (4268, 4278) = 6.99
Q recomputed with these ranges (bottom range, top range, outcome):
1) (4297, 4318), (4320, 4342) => 1.17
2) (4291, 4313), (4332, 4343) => 1.17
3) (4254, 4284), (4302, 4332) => 0.92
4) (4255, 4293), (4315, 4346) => 1.01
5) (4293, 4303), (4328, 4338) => 1.28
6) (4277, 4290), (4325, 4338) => 1.04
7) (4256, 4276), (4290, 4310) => 0.83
